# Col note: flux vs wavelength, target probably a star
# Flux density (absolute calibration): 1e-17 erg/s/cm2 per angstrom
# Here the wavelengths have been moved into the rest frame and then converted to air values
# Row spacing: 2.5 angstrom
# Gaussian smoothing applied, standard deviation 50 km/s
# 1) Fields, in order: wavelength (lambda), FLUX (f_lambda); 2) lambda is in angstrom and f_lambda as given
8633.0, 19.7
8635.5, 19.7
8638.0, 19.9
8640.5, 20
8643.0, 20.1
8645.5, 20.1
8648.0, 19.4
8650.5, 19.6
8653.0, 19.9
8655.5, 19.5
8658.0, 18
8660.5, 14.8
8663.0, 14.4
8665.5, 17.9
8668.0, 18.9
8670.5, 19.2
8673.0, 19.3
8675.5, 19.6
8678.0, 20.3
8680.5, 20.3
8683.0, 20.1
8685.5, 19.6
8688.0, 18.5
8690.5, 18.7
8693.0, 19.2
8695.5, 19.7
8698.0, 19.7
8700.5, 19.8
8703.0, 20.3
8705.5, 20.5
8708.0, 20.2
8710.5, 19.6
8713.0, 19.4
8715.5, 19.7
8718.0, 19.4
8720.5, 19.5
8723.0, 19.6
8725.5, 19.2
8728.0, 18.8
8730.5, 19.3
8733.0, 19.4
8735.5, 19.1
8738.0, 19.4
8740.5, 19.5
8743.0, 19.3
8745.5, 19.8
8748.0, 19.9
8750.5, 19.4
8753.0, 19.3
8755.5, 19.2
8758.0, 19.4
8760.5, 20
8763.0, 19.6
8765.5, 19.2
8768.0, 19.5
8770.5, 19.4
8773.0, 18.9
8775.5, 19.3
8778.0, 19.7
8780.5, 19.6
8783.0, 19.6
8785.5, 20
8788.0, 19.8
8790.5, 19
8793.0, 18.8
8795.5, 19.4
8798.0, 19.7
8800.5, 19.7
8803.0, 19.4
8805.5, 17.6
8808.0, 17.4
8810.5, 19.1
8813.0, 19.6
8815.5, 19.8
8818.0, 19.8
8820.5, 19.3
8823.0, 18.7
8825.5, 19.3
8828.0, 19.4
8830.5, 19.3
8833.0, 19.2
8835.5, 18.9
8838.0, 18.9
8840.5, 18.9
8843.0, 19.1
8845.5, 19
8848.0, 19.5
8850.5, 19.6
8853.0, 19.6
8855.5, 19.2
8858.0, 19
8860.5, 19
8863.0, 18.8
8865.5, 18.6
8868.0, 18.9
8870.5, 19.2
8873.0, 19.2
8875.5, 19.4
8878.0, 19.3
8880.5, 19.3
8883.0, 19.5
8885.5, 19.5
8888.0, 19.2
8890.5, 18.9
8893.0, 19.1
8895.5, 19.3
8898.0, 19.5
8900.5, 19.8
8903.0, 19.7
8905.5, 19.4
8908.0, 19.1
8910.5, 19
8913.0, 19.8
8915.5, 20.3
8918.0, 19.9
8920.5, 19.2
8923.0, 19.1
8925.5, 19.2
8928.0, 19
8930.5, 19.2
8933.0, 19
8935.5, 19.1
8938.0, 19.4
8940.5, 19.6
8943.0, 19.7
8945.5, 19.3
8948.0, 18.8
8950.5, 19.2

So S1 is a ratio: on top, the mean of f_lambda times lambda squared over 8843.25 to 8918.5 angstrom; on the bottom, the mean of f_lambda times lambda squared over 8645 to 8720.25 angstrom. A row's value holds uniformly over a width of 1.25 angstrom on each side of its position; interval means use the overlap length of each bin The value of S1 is 1.05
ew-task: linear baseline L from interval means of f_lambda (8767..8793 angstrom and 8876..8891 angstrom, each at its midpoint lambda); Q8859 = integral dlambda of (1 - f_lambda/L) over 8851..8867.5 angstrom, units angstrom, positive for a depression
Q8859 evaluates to 0.25 angstrom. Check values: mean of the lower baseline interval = 19.4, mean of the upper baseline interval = 19.3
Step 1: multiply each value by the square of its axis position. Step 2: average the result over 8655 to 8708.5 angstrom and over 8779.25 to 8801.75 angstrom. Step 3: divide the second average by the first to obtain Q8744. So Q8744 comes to 1.05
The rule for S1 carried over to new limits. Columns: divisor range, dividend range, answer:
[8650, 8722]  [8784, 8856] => 1.03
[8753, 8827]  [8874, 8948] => 1.03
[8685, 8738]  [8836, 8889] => 1.02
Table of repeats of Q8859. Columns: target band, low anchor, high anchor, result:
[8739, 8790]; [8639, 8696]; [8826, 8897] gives -1.1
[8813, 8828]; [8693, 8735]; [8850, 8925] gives 0.0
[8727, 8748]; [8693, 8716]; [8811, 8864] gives 0.4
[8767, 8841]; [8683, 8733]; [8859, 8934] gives 0.6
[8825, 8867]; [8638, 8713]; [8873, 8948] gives 0.4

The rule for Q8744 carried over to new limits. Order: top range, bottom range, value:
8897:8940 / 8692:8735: 1.04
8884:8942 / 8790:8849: 1.03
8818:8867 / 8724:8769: 1.01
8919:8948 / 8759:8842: 1.03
